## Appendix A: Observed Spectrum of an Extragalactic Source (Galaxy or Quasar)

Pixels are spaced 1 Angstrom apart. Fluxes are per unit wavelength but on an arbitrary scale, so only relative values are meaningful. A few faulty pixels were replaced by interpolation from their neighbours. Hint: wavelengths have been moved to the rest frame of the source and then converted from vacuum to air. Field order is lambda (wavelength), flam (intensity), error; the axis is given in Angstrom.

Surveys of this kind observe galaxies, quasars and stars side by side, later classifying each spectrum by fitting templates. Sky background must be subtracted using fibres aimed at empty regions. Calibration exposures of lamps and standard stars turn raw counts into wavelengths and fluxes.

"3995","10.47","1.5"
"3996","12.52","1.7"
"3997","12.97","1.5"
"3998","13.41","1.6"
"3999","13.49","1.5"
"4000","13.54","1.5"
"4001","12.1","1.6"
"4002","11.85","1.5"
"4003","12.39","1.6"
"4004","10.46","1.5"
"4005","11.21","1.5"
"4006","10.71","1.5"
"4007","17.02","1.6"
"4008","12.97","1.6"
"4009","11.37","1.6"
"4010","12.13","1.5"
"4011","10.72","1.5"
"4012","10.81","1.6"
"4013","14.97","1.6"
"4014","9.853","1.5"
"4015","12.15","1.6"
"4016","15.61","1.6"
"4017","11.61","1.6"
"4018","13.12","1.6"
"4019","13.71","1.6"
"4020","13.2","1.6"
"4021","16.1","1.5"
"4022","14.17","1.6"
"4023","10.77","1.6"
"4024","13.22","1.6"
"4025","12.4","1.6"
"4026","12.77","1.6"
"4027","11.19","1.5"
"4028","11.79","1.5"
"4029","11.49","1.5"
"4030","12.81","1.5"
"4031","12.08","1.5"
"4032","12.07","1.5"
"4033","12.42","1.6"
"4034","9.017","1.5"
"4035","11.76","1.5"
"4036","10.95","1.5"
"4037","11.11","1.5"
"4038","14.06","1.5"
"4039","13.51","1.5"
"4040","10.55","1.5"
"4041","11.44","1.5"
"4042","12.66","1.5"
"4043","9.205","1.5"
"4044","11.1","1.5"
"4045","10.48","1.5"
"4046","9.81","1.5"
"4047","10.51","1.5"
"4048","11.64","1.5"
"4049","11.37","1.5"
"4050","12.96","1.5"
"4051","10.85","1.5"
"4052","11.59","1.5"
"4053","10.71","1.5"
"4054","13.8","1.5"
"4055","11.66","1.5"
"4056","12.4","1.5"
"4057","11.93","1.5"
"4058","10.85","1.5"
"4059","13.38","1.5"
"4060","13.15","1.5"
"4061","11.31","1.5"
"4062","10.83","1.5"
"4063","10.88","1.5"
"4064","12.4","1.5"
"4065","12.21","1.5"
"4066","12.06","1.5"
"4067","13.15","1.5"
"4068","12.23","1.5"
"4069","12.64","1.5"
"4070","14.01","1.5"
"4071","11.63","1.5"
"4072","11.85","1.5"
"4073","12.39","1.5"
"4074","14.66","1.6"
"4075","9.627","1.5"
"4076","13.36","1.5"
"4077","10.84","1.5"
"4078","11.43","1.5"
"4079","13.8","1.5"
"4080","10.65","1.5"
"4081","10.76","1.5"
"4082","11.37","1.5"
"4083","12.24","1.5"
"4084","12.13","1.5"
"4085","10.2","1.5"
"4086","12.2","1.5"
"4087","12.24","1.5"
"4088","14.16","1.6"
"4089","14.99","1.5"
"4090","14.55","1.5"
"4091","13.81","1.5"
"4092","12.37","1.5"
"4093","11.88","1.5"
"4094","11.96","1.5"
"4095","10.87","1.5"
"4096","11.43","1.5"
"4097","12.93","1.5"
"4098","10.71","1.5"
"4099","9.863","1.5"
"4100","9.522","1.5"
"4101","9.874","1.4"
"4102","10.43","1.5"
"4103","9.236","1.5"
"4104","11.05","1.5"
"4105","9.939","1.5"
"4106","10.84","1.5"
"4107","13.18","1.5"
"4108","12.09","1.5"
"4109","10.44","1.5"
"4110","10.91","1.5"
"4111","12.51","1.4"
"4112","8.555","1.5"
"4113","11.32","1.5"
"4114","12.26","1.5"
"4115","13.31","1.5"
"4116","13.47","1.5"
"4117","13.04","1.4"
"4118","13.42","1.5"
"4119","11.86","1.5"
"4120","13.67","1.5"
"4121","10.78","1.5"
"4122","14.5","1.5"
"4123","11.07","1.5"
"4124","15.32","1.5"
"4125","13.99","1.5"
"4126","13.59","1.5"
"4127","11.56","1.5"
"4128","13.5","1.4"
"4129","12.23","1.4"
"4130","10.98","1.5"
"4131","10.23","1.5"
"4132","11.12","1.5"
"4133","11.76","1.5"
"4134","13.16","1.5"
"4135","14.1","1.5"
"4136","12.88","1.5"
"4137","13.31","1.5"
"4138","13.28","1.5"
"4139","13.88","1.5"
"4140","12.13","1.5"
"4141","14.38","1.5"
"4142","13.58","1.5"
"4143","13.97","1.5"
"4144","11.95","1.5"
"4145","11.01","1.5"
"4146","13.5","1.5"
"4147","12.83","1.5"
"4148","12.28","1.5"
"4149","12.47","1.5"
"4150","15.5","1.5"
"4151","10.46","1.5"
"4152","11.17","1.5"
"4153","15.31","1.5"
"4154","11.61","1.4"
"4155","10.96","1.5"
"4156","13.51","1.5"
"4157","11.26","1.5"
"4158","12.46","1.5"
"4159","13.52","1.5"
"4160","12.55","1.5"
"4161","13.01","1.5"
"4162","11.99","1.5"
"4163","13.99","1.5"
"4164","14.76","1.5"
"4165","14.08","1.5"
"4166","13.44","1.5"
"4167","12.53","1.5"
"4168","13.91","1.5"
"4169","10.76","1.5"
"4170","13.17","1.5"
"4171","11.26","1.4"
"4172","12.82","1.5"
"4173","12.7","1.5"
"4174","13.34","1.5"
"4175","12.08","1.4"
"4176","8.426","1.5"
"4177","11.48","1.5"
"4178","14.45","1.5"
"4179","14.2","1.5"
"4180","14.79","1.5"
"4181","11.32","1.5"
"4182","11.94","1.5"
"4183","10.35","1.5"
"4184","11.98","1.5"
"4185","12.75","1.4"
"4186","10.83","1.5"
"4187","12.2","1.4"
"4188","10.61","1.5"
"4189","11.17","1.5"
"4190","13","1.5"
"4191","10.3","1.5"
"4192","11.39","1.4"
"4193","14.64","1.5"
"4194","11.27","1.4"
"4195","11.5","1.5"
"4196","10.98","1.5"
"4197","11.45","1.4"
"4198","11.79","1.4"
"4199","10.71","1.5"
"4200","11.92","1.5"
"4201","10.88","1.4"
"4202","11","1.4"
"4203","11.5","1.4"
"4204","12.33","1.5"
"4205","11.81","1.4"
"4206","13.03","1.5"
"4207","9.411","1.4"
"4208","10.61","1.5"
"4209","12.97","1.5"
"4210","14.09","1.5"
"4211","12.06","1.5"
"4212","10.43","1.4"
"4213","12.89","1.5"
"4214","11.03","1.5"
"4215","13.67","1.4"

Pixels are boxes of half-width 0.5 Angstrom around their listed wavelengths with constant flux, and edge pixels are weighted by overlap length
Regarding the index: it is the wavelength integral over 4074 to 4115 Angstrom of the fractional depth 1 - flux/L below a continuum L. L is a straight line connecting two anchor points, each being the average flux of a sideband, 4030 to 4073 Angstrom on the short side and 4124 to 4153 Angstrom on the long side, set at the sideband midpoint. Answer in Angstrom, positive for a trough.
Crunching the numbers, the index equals 2.14 Angstrom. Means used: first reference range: 11.8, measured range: 11.6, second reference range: 12.8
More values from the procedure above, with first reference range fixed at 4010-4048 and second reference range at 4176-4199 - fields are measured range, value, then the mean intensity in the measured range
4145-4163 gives -1.0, 12.6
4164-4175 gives -0.9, 12.9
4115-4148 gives -2.4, 12.8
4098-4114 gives 1.7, 10.7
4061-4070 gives -0.1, 12.1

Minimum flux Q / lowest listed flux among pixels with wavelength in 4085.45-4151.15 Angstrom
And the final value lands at 8.555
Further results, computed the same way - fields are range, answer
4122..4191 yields 8.426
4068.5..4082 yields 9.627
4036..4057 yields 9.205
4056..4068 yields 10.83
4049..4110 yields 9.236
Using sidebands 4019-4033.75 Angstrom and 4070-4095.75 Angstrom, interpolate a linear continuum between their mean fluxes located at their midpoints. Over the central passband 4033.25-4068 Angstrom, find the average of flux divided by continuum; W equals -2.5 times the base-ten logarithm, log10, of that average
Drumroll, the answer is 0.07 mag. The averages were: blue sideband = 12.6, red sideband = 12.3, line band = 11.6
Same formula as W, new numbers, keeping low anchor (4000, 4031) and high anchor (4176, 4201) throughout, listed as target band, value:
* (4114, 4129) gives -0.08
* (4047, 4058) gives 0.05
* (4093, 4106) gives 0.14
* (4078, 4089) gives 0.01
